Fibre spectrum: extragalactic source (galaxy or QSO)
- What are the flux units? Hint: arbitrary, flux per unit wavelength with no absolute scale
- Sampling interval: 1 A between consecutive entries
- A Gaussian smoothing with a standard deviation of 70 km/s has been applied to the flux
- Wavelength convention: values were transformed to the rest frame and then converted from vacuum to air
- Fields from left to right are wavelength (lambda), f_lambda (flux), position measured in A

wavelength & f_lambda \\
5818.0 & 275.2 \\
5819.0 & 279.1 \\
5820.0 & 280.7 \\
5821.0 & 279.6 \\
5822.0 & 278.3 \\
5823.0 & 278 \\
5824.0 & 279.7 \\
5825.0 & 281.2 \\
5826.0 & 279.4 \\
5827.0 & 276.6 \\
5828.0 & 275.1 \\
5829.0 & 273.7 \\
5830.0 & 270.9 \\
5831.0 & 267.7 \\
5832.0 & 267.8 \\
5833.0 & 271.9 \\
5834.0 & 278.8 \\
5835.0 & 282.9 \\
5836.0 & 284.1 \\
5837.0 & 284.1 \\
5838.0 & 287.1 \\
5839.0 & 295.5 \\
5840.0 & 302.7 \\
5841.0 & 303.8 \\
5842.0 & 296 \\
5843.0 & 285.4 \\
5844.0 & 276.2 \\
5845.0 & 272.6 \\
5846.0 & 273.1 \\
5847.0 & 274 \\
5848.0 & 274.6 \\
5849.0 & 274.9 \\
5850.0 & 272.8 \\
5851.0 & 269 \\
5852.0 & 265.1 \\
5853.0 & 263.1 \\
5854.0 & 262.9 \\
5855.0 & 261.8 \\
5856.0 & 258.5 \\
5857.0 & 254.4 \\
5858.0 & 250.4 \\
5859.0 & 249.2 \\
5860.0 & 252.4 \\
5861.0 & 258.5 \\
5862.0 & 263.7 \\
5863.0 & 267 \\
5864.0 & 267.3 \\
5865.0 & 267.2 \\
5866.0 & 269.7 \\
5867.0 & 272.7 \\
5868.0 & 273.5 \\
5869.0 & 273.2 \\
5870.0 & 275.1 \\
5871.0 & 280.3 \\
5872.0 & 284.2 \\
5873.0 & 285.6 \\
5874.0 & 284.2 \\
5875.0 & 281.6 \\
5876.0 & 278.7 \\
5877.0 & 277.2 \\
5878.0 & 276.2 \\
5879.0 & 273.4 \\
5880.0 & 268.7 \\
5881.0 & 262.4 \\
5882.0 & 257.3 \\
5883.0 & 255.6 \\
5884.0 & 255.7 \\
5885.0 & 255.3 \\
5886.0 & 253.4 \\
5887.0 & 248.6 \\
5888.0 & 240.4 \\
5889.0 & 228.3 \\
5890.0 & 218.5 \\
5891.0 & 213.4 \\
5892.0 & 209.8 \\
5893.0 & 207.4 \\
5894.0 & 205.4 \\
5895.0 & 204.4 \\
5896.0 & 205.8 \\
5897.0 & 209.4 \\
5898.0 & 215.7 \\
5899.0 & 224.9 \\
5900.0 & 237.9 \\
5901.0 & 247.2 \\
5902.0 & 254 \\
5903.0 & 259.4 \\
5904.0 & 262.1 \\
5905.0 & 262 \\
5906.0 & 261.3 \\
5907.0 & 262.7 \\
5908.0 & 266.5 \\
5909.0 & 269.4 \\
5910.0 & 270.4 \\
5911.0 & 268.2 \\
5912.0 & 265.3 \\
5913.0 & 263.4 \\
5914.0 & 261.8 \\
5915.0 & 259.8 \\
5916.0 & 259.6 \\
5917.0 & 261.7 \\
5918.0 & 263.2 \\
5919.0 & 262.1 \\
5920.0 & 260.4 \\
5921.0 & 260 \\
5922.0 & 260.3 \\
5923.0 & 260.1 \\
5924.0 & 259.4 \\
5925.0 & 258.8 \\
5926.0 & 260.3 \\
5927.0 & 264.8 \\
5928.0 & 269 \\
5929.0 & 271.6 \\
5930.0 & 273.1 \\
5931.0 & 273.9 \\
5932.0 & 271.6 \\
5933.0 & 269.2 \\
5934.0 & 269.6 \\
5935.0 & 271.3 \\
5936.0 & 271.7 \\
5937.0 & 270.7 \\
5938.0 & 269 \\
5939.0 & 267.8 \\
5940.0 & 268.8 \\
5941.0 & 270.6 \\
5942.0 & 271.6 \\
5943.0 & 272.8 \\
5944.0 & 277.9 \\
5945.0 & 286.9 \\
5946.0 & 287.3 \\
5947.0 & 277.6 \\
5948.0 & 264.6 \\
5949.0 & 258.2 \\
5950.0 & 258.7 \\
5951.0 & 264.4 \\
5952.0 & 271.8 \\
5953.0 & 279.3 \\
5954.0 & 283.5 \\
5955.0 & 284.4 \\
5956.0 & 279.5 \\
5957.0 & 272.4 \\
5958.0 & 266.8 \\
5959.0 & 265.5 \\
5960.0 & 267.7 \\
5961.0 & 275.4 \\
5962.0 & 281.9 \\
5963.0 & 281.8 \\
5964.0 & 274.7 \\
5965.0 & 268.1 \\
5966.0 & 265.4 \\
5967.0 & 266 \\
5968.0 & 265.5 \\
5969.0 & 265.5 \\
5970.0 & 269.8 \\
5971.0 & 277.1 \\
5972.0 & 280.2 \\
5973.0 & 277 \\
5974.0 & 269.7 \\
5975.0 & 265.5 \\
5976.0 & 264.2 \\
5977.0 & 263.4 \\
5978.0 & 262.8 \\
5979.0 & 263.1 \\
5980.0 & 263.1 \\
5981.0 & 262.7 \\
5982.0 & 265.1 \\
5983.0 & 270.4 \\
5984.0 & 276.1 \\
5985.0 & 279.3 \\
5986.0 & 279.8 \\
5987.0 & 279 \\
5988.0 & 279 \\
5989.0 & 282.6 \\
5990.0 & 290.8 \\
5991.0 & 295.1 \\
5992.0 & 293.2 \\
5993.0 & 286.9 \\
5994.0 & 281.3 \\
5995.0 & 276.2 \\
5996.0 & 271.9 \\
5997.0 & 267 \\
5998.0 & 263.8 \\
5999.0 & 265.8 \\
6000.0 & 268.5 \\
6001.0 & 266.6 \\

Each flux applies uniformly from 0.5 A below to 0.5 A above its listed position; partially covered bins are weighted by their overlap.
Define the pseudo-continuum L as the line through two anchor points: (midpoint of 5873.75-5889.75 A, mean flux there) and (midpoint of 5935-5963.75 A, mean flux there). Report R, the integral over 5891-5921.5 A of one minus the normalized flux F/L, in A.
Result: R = 2.2 A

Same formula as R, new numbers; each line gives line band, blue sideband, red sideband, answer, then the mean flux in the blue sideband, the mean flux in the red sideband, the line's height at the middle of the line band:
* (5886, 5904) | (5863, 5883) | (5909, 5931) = 2.80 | 273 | 264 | 269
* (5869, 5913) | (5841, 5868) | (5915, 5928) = 2.05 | 268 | 261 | 264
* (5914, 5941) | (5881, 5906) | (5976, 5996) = -1.64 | 236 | 276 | 251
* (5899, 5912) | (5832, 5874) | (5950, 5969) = 0.67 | 274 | 272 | 273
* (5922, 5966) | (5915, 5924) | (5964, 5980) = -1.13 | 261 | 268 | 264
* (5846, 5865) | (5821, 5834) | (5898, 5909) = 0.24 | 275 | 253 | 267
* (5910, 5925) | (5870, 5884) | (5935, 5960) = 0.60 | 274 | 272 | 273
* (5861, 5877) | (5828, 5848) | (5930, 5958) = 0.24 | 281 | 273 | 279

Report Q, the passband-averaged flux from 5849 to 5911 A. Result 255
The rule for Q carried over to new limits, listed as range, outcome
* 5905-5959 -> 268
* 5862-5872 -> 272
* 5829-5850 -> 281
